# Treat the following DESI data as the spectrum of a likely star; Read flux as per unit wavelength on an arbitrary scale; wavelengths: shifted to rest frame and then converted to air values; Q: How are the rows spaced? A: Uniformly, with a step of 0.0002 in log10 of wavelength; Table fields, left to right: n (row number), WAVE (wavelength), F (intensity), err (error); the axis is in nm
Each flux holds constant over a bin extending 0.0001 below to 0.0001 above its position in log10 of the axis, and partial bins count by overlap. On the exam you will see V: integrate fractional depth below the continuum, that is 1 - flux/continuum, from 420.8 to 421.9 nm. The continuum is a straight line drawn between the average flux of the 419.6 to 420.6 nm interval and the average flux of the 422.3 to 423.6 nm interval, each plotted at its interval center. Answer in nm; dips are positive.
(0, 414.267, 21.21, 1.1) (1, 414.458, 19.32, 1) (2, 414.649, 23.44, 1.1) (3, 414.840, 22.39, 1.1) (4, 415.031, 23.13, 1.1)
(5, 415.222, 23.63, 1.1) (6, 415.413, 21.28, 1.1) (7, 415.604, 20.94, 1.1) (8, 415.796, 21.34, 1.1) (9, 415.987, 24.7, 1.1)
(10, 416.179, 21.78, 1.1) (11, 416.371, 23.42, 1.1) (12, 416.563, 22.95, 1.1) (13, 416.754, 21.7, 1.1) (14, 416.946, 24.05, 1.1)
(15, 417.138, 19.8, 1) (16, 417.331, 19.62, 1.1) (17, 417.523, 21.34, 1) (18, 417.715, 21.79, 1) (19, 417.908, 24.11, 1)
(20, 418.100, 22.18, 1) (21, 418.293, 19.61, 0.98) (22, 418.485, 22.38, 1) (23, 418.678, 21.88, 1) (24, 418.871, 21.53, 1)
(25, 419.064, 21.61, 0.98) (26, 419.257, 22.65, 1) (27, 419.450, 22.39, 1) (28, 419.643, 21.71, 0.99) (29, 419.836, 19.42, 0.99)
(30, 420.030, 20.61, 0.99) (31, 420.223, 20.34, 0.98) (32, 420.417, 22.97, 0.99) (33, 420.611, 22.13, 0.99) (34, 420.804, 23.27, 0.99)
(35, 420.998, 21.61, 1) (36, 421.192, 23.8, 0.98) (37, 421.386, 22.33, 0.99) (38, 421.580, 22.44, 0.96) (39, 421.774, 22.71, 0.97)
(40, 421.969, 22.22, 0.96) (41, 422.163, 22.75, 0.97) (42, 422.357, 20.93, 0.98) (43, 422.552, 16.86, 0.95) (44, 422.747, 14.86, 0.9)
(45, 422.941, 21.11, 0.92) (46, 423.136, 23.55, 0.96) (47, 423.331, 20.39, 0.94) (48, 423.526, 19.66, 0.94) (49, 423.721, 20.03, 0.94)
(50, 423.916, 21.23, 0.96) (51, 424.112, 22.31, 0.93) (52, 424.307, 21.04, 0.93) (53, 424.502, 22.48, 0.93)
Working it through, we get -0.12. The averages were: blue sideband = 21.1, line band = 22.6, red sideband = 19.6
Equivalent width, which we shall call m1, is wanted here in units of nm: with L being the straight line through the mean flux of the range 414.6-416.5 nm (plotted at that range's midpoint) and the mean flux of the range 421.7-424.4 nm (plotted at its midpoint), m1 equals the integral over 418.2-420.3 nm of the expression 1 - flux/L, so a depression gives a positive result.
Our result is 0.034 nm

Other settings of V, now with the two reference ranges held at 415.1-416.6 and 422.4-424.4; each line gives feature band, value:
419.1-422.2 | -0.16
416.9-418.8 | 0.02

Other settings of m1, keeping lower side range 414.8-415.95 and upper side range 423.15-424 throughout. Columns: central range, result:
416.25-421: -0.04 nm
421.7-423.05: 0.04 nm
